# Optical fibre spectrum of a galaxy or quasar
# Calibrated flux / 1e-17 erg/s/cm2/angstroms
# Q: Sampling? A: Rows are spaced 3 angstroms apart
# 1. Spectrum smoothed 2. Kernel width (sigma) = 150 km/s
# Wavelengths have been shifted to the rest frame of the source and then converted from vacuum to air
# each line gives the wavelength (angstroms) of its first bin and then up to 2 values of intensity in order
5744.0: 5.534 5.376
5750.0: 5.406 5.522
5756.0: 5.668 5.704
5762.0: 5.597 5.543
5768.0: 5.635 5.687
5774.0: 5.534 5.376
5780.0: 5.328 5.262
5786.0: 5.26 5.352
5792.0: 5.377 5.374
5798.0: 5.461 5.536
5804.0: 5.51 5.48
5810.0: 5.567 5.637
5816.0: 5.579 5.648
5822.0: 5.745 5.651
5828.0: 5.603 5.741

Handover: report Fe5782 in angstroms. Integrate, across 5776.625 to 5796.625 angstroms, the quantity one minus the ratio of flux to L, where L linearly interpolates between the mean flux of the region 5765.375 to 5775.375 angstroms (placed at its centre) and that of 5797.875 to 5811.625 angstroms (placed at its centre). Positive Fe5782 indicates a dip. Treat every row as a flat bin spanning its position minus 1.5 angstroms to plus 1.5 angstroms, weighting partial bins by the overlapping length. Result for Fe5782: 0.8 angstroms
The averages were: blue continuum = 5.61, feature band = 5.33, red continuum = 5.52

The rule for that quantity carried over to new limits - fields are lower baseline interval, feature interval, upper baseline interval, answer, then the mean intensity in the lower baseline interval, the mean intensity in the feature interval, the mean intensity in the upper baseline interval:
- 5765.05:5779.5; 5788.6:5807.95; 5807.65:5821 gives 0.47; 5.54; 5.45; 5.6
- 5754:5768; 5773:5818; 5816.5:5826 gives 1.66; 5.62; 5.44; 5.67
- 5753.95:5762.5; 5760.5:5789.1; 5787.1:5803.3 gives 0.45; 5.65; 5.46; 5.42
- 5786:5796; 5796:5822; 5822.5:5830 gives -0.26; 5.35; 5.56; 5.65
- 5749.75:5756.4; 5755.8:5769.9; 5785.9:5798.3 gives -0.35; 5.53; 5.63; 5.37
